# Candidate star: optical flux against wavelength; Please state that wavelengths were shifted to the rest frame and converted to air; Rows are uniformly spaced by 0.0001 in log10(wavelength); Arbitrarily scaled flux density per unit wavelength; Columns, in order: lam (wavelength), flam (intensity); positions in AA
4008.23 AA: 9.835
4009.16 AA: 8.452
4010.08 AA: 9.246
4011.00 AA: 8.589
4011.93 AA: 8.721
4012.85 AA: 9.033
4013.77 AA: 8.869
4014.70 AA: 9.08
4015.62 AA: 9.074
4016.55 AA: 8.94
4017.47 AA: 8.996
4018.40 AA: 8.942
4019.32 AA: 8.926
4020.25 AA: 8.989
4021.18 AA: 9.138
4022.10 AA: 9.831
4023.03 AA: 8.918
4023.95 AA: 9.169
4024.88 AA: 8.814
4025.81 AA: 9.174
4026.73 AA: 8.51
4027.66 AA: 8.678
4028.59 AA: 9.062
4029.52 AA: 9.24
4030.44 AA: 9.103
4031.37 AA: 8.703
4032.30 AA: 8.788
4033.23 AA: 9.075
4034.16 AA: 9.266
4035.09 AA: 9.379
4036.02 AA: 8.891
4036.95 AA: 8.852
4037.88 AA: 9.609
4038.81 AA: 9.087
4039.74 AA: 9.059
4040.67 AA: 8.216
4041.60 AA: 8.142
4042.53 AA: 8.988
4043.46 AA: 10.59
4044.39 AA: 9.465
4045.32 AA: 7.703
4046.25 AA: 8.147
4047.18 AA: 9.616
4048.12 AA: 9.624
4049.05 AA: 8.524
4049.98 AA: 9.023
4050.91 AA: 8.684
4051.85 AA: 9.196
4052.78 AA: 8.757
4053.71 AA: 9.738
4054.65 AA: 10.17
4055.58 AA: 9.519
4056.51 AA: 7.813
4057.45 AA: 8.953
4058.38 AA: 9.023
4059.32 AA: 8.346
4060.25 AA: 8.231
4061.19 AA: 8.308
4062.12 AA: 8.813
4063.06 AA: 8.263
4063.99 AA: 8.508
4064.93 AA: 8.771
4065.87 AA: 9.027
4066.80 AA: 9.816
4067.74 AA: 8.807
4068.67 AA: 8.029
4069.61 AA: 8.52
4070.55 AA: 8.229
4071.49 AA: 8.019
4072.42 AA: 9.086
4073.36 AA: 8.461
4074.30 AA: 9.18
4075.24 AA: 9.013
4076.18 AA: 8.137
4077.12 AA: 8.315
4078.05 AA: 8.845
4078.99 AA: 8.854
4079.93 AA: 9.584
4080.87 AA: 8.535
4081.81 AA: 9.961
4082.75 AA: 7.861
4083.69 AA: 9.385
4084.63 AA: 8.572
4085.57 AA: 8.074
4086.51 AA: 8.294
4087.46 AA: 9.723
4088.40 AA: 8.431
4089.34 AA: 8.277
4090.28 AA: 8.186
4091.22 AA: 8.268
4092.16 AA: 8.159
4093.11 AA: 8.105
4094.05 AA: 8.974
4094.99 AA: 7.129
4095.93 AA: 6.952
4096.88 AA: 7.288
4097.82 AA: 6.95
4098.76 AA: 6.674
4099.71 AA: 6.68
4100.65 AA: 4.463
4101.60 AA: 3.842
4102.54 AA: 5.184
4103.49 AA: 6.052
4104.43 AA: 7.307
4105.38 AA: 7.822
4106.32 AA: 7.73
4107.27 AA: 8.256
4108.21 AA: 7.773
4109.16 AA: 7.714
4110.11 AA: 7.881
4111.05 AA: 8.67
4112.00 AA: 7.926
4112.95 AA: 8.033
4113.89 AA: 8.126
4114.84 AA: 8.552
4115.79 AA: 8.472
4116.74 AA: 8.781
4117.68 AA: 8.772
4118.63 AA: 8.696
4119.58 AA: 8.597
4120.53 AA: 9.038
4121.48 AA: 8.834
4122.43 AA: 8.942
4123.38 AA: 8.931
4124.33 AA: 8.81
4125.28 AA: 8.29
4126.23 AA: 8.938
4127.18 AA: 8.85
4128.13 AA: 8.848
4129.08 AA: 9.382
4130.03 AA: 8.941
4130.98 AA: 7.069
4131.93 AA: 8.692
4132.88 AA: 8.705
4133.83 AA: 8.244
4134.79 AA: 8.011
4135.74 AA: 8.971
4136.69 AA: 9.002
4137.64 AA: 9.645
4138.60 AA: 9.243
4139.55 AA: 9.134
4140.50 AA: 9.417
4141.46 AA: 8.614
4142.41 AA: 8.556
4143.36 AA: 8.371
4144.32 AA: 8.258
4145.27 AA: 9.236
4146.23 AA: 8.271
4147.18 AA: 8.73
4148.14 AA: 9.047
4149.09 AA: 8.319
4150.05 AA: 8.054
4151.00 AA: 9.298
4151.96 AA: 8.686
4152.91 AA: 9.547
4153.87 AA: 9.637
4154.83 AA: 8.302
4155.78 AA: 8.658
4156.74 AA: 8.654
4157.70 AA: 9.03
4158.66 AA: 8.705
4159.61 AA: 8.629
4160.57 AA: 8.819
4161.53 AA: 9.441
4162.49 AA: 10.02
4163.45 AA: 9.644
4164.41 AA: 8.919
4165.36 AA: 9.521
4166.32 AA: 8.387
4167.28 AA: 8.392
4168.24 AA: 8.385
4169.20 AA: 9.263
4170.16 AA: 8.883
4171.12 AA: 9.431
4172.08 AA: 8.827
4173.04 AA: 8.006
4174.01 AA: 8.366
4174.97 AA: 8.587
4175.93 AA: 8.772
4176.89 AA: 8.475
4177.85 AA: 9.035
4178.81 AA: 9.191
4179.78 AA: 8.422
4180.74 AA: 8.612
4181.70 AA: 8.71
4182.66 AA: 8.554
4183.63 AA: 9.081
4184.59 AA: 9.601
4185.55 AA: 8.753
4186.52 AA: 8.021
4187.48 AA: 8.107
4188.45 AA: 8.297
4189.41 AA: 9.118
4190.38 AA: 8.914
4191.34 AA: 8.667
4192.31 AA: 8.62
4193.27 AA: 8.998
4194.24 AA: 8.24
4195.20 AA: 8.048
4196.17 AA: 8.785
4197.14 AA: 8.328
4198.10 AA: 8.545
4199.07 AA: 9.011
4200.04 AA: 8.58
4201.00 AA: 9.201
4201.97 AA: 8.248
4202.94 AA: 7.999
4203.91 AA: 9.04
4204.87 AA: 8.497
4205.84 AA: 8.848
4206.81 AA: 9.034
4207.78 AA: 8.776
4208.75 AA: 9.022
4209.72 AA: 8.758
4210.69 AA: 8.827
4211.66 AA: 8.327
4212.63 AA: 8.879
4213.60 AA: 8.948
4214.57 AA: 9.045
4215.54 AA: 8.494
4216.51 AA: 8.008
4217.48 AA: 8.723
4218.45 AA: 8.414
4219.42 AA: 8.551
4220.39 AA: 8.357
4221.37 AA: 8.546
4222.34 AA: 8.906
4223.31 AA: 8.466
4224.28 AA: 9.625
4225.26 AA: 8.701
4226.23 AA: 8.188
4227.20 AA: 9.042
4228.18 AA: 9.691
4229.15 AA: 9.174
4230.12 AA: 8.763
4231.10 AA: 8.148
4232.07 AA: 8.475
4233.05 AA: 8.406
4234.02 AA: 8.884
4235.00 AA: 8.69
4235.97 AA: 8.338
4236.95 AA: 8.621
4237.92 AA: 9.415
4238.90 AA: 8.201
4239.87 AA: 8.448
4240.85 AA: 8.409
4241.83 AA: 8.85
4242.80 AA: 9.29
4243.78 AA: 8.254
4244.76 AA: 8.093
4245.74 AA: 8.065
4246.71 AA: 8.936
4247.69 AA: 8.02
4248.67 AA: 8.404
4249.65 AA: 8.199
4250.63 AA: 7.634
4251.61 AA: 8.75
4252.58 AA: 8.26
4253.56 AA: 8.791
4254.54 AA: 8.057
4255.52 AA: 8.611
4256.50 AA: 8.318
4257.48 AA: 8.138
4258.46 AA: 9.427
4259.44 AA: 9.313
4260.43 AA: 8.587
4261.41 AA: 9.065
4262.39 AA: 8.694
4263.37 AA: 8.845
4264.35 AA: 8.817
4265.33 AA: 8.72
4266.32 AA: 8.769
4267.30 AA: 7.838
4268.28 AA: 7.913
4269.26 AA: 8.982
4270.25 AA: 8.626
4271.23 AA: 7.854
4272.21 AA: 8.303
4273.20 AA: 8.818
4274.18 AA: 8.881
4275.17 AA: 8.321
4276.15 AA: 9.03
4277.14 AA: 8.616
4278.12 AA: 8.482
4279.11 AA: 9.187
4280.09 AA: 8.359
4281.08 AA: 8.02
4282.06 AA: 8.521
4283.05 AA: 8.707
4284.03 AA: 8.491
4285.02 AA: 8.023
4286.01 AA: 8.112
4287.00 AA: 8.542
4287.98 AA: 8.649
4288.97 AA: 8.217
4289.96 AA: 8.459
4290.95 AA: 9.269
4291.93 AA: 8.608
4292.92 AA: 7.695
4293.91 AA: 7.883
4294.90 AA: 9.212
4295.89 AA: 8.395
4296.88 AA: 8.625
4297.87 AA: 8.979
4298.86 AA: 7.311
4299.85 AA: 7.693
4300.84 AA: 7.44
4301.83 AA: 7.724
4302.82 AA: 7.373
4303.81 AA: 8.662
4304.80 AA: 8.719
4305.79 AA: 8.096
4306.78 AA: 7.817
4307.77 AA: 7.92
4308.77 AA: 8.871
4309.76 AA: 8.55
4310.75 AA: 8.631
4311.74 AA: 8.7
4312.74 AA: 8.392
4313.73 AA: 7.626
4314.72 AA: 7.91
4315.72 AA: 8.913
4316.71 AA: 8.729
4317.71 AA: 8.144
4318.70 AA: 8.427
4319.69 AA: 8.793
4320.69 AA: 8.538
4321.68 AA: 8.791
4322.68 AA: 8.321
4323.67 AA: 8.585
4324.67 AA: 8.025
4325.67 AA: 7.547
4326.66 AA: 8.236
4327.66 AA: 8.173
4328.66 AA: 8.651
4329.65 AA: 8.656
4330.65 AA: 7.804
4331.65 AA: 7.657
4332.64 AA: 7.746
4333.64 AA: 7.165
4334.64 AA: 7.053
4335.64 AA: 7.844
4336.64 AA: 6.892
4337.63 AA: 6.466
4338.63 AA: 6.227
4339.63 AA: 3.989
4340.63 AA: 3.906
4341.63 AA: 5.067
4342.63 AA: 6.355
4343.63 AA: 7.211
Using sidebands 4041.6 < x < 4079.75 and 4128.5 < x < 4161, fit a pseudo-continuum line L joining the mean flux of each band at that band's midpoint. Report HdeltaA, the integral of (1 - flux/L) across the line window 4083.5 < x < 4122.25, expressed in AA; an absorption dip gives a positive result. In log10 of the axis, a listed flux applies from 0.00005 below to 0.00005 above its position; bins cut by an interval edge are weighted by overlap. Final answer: 4.3 AA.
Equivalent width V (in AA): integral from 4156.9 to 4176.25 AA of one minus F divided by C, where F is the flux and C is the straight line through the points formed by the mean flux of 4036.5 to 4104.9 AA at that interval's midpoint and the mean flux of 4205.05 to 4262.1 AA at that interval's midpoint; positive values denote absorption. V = -0.81 AA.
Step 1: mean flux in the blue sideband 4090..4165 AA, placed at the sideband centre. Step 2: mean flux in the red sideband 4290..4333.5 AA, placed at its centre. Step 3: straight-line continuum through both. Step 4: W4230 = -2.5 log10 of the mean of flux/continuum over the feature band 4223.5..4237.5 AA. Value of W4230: -0.06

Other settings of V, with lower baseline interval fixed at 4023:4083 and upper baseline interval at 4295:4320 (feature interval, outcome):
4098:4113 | 3.0 AA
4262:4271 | -0.2 AA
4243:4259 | 0.0 AA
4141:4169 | -0.7 AA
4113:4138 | 0.1 AA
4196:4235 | -1.0 AA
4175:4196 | -0.3 AA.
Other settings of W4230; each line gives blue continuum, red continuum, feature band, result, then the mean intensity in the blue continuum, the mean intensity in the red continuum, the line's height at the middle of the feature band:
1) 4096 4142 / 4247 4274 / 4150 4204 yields -0.065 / 8.09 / 8.52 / 8.27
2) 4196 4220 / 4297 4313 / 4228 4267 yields -0.016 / 8.67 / 8.19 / 8.48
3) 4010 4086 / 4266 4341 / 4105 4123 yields 0.043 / 8.89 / 8.12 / 8.69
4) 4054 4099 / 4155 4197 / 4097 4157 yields 0.049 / 8.52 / 8.77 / 8.65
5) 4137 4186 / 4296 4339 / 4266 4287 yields -0.025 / 8.87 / 8.07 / 8.28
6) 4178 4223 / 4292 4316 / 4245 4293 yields -0.019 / 8.67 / 8.21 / 8.37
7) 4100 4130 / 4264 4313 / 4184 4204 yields -0.057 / 7.99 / 8.39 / 8.18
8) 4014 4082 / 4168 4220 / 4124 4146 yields 0.004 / 8.91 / 8.68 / 8.78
